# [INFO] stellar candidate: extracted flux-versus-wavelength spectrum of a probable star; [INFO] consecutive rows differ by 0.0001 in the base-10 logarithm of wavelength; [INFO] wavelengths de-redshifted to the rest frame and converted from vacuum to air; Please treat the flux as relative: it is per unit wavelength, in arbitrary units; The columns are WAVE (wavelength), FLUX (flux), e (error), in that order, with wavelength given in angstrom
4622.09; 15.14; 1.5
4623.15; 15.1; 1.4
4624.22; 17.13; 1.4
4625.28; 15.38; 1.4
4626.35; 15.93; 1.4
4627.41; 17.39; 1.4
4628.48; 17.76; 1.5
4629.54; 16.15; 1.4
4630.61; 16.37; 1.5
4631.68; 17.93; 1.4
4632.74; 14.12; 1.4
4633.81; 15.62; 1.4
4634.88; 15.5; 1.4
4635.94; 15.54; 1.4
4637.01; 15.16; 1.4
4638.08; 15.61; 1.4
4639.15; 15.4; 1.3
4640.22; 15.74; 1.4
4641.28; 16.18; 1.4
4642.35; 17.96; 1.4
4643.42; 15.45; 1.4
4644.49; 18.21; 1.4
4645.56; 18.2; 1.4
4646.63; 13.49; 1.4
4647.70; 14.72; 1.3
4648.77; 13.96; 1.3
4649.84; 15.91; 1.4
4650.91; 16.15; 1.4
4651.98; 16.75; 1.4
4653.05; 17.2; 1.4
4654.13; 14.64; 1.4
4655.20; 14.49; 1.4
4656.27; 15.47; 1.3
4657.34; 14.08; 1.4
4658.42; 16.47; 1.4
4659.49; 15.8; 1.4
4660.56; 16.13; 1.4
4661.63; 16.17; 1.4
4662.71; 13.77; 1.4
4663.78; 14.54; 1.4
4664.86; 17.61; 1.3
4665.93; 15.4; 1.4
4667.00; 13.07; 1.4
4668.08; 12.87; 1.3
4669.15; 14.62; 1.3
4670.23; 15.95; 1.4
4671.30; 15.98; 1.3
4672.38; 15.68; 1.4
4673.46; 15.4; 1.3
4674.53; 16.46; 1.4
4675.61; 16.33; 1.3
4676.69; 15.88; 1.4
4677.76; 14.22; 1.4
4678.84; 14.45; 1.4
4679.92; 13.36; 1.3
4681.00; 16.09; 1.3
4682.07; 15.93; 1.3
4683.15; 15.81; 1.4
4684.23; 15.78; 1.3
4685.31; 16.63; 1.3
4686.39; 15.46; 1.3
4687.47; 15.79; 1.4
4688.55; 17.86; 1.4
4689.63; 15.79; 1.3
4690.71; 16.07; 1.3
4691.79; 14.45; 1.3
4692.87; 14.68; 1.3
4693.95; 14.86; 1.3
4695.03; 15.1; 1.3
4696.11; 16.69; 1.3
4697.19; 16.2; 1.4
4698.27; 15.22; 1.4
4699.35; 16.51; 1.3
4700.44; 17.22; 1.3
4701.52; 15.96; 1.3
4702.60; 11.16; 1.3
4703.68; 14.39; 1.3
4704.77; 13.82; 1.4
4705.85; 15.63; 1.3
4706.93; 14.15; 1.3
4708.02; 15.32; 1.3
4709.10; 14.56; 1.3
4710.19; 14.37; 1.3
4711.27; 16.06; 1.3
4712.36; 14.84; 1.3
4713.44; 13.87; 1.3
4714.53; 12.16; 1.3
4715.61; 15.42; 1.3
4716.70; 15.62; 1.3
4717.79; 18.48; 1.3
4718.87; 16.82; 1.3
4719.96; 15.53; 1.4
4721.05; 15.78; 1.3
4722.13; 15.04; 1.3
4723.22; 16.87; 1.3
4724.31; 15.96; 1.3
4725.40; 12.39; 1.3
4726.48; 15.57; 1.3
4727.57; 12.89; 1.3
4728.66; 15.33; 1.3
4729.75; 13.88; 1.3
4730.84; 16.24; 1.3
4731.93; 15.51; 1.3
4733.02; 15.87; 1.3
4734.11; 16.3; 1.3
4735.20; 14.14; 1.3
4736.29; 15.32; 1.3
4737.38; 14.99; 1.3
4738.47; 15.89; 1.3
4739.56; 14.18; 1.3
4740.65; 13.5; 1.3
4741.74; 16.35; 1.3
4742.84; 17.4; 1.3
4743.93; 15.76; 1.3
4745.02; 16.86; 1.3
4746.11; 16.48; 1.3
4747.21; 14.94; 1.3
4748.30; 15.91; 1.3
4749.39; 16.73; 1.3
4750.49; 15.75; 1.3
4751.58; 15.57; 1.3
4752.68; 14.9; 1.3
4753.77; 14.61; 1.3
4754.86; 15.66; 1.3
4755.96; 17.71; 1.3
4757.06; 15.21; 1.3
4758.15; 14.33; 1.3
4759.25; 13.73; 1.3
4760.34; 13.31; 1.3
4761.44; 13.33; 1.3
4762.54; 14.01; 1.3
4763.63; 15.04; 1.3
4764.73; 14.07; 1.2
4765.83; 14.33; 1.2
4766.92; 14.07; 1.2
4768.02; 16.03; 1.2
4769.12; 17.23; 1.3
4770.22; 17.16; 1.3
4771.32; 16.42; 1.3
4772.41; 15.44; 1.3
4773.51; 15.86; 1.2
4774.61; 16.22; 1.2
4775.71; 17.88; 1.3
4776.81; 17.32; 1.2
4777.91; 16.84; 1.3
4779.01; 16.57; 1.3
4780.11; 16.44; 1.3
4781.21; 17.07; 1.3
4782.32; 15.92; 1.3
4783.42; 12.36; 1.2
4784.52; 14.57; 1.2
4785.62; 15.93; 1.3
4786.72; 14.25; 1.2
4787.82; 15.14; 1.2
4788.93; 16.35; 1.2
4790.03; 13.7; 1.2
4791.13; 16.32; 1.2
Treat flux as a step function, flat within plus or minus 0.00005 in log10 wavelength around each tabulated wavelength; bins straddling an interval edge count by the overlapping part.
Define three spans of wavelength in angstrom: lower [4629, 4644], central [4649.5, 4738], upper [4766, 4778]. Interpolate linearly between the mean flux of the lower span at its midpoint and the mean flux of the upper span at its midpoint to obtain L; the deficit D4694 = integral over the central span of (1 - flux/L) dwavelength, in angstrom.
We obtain 4.2 angstrom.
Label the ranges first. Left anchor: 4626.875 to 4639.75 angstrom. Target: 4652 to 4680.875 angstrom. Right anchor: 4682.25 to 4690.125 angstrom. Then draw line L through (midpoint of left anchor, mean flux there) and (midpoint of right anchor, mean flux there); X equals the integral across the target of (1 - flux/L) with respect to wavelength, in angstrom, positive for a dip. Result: 1.5 angstrom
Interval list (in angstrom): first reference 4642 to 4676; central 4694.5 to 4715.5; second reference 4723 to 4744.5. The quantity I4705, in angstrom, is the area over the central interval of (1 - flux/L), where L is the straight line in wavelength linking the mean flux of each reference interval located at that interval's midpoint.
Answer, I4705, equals 0.6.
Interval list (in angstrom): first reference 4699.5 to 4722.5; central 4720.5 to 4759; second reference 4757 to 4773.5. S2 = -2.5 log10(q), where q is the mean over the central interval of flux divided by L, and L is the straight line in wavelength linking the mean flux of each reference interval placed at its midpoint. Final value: -0.029 mag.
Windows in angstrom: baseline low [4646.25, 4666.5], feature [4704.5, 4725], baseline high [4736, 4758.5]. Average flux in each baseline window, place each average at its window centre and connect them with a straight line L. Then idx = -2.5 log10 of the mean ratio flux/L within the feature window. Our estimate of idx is 0.020 mag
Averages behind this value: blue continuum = 15.4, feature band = 15.3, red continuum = 15.6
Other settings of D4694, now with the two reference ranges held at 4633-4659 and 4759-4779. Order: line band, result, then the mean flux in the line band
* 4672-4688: 0.1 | 15.5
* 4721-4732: 0.4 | 15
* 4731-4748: 0.0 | 15.6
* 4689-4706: 0.4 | 15.2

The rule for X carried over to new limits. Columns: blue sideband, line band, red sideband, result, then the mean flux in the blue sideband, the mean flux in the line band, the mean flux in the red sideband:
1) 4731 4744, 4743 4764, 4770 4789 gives 0.5 angstrom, 15.4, 15.3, 16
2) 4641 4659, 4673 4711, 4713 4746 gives 0.5 angstrom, 15.8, 15.4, 15.4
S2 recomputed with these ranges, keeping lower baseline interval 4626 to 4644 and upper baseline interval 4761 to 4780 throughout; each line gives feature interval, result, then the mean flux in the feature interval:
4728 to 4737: 0.04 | 15.3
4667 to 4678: 0.05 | 15.3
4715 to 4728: 0.03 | 15.5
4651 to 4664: 0.04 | 15.5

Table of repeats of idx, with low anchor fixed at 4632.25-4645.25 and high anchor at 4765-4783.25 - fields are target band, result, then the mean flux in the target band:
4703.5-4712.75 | 0.09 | 14.8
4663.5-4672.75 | 0.06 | 15.1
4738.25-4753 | 0.03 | 15.7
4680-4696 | 0.02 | 15.7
